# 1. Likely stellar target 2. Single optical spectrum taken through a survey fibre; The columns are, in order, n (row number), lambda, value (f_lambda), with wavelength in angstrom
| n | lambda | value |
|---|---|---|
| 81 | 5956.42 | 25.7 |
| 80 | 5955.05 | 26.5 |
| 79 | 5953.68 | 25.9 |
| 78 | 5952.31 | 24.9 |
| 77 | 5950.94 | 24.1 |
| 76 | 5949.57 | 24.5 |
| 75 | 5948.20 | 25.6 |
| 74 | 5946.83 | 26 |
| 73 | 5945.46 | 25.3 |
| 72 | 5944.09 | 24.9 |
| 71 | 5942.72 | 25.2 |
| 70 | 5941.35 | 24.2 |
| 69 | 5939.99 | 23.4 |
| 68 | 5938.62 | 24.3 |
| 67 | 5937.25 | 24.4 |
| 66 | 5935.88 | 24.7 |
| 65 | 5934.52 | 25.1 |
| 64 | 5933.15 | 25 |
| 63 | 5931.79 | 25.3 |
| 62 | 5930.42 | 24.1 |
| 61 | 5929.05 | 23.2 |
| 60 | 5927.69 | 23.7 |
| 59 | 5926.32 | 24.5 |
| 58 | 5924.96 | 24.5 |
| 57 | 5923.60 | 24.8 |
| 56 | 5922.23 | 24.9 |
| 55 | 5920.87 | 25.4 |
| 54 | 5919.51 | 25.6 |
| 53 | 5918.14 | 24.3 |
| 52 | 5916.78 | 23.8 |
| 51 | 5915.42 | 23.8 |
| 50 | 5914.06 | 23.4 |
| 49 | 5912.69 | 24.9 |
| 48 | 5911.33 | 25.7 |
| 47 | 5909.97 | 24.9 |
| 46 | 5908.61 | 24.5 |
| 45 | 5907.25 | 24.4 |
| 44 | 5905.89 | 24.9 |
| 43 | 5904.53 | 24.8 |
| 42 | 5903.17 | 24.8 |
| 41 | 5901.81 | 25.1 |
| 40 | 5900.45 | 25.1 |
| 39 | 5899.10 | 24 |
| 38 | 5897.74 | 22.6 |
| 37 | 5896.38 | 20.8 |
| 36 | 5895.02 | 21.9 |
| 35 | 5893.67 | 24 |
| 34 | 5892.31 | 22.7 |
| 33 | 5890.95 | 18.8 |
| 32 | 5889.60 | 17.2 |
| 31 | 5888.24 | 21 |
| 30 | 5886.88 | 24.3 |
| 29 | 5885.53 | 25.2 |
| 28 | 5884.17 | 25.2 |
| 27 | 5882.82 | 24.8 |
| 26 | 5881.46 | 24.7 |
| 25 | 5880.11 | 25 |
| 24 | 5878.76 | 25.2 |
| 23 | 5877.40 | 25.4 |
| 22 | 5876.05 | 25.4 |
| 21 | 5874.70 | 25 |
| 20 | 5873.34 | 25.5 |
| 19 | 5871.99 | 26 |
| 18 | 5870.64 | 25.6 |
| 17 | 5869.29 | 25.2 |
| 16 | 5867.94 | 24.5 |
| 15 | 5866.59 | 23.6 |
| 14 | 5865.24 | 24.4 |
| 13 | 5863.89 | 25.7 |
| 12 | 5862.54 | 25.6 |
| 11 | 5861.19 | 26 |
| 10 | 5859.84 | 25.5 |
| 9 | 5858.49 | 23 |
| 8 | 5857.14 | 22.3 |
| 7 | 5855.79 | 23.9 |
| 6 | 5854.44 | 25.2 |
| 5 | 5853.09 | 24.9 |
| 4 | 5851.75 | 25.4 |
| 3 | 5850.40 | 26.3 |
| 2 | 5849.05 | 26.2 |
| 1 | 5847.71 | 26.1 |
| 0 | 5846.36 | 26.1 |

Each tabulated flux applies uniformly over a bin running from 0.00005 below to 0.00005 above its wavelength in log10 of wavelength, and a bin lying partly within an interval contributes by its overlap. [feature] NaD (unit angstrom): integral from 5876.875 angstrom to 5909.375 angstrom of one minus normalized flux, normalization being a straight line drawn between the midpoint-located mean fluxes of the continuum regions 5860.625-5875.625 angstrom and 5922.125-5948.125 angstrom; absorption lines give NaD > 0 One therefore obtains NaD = 1.80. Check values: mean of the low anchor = 25.2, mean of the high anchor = 24.6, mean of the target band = 23.6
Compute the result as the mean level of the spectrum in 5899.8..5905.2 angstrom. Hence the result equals 24.9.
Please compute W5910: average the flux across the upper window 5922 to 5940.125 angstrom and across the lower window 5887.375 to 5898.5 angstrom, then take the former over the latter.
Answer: 1.2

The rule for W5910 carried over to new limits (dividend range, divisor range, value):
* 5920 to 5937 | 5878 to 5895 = 1.06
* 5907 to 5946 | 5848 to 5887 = 0.98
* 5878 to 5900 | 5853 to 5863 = 0.94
